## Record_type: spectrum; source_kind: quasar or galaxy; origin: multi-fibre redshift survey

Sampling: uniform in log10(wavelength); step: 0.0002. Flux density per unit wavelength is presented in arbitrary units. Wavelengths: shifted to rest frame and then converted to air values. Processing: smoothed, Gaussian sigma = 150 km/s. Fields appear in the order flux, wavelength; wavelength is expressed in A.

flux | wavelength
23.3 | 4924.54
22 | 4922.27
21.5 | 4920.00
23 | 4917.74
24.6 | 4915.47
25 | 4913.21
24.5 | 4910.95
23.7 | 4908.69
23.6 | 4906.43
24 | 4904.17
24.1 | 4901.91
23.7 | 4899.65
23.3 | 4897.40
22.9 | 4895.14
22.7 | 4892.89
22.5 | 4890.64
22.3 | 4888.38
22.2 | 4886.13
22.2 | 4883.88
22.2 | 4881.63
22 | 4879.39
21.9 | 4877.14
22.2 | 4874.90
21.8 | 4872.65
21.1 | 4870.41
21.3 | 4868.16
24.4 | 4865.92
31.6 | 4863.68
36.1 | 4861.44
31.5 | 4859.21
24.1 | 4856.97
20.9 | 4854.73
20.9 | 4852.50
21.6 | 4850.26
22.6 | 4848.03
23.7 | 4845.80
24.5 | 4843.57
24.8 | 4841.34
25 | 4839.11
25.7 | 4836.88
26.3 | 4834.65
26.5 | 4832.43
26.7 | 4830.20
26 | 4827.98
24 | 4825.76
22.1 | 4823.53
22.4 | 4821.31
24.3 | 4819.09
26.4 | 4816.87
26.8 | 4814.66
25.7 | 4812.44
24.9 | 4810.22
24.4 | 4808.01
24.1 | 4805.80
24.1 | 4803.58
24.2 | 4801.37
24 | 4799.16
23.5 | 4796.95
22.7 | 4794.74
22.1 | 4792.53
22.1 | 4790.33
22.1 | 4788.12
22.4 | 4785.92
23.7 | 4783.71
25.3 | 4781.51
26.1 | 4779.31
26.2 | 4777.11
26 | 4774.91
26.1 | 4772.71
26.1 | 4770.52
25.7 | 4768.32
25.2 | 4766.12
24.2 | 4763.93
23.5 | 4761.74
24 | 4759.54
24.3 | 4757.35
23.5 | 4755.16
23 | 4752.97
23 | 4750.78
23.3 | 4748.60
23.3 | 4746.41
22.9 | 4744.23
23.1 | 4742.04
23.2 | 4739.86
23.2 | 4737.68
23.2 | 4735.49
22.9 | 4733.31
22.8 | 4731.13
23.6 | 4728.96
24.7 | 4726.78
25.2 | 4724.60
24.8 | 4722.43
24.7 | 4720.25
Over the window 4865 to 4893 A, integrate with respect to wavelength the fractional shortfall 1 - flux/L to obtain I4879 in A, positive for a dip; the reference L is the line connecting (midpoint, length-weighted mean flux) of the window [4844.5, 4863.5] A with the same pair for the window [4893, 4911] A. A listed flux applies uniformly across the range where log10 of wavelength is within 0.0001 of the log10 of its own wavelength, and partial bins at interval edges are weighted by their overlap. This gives 2.7 A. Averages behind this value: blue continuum 25.5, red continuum 23.6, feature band 22.2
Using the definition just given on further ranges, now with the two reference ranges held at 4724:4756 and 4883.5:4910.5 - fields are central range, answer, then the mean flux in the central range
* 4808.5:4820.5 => -1.14 A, 25.5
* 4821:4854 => -1.36 A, 24.2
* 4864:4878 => 0.32 A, 22.7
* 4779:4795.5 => 0.08 A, 23.2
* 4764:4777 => -1.34 A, 25.7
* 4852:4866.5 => -2.65 A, 27.4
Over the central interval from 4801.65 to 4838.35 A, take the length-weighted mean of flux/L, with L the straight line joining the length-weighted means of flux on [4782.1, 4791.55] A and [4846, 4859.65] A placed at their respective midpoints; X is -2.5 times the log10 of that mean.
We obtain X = -0.09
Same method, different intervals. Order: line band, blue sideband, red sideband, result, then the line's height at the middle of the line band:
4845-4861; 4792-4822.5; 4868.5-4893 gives -0.059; 22.9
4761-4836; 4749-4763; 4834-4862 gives -0.017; 24.2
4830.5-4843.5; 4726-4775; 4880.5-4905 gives -0.103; 23.3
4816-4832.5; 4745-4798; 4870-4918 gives -0.048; 23.6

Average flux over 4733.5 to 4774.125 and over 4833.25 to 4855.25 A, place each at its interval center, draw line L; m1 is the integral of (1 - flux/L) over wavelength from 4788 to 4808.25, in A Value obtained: 0.4 A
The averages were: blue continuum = 23.9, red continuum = 23.7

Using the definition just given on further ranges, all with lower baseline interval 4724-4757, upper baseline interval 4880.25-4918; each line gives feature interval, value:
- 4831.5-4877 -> -2.76 A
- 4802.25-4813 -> -0.56 A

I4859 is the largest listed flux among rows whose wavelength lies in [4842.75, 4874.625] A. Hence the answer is 36.1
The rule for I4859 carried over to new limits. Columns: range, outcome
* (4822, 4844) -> 26.7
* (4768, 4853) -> 26.8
